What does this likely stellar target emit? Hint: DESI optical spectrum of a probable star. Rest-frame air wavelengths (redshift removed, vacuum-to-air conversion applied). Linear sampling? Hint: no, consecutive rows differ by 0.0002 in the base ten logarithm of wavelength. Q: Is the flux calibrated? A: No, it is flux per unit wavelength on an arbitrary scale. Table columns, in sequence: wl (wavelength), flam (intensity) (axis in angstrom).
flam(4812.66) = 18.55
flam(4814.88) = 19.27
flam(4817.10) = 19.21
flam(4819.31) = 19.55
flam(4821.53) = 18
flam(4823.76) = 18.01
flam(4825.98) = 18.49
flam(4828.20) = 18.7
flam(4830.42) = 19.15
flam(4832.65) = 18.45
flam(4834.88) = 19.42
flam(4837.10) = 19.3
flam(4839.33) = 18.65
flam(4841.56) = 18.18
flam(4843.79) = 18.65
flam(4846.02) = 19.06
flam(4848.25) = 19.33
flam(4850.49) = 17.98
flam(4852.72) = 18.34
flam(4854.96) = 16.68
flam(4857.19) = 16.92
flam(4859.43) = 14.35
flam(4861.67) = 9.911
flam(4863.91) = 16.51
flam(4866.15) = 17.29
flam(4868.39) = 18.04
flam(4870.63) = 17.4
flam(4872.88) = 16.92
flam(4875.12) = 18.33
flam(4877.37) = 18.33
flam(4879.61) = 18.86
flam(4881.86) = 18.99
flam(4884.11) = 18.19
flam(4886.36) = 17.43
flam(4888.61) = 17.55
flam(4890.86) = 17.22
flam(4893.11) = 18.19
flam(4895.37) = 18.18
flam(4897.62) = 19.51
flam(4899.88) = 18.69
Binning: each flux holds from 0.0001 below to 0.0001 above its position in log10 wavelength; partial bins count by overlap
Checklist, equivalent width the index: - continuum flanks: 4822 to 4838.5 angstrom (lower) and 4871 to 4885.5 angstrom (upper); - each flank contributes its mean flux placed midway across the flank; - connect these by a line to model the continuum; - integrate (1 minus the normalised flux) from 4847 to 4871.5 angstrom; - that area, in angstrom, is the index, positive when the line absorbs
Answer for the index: 2.40 angstrom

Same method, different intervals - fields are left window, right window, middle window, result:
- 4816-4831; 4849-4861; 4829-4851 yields -1.5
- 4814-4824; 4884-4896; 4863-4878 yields 0.4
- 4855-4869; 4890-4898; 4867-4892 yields -1.4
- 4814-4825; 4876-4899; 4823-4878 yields 2.6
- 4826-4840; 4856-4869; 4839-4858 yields -1.2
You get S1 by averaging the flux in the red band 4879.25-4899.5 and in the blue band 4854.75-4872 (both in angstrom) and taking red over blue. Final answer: 1.1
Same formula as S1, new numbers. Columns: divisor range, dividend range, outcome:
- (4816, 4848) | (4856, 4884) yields 0.90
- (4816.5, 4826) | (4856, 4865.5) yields 0.78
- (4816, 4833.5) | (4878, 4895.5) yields 0.97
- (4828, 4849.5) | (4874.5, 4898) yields 0.96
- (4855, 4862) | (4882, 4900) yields 1.24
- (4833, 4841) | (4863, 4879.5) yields 0.93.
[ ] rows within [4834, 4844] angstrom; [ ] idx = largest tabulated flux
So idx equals 19.42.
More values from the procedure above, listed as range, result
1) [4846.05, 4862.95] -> 19.33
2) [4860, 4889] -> 18.99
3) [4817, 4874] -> 19.55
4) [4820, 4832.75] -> 19.15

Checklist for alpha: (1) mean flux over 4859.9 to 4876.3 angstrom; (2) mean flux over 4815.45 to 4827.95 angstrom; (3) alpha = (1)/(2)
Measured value 0.87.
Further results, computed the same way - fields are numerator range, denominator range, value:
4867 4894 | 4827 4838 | 0.94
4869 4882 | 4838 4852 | 0.97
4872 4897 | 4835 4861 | 1.01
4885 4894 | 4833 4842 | 0.93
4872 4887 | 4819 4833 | 0.98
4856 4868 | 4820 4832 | 0.82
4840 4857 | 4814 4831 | 0.97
